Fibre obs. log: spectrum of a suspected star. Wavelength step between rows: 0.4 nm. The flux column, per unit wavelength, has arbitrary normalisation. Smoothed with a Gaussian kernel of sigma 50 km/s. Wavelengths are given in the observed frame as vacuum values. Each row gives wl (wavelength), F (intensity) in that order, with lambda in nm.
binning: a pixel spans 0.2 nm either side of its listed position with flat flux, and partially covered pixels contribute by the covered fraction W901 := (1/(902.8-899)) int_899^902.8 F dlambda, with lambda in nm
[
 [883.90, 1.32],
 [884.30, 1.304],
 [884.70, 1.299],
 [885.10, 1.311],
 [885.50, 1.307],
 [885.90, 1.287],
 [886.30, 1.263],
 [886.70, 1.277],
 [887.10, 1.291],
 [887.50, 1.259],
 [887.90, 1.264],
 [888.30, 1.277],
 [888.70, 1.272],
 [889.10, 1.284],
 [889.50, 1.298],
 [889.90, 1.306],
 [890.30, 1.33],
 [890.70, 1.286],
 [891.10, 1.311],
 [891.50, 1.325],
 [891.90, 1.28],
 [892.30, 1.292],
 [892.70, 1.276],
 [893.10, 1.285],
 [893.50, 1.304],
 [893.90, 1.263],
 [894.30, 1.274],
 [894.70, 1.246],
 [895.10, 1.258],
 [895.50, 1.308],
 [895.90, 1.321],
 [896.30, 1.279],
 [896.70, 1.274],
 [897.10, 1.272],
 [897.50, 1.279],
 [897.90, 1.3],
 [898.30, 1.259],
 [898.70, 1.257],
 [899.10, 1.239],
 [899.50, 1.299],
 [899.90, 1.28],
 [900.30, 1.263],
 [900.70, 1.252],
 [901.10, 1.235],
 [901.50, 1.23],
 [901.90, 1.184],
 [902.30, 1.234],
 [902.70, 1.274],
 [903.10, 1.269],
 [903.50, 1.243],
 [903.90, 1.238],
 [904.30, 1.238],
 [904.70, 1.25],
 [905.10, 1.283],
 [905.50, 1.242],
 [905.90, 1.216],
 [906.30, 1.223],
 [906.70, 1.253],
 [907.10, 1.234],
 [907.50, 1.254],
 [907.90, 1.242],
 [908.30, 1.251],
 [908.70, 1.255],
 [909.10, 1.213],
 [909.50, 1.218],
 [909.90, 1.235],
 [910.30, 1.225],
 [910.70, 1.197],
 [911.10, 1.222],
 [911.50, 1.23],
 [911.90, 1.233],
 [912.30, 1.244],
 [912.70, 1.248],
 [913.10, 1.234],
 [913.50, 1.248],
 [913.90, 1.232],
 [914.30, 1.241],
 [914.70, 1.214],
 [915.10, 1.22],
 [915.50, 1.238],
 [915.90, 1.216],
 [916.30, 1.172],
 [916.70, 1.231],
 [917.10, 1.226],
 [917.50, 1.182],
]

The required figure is 1.25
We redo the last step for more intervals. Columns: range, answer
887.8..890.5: 1.29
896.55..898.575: 1.28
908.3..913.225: 1.23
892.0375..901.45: 1.27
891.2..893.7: 1.29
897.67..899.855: 1.27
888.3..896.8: 1.29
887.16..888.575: 1.27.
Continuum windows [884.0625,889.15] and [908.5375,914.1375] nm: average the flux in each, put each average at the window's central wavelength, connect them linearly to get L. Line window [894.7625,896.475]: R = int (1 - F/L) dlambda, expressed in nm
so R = -0.03 nm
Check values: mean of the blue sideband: 1.28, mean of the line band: 1.29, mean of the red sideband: 1.23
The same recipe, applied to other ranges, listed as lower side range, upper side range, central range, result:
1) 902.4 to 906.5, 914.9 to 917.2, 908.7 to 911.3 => 0.02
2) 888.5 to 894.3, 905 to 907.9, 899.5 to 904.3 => 0.04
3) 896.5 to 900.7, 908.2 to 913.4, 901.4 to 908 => 0.05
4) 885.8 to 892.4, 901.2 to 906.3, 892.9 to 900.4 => -0.08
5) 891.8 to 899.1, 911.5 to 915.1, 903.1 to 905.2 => 0.01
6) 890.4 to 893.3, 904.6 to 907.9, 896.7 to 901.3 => 0.01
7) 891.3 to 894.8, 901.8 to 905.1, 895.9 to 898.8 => -0.02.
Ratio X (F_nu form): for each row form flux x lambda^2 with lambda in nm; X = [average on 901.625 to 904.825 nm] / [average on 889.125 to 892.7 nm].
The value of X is 0.98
